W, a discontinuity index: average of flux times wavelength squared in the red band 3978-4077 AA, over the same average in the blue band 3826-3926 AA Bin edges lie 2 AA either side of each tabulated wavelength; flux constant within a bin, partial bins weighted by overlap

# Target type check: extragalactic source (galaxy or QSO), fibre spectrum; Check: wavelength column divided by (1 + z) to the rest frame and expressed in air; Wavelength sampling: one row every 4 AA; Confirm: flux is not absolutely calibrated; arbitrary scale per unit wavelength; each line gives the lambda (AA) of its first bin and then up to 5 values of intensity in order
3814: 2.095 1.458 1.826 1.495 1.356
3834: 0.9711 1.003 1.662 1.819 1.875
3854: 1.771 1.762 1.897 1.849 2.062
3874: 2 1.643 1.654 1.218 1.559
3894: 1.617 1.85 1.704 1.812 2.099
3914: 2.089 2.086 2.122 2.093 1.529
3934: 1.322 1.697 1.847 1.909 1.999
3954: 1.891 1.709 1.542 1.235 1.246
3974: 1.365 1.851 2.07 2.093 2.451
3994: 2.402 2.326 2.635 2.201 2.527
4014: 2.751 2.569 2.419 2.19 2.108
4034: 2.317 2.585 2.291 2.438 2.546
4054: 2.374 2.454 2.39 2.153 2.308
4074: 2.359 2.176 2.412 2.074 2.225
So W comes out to 1.47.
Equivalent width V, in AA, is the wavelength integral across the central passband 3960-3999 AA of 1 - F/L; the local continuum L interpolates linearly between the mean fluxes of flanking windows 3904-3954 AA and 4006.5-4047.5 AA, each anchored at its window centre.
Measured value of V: 5.8 AA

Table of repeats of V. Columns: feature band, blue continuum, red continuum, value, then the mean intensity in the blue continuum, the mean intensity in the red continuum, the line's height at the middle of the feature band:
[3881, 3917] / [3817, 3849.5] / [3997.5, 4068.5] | 0.73 AA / 1.47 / 2.41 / 1.78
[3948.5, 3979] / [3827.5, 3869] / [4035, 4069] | 6.86 AA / 1.61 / 2.4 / 2.06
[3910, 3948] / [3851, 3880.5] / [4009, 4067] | 3.44 AA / 1.85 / 2.41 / 2.06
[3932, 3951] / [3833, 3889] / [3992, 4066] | 2.67 AA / 1.67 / 2.41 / 2.02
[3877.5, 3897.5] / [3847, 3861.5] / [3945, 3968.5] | 2.50 AA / 1.81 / 1.7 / 1.78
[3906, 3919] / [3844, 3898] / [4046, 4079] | -1.14 AA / 1.75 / 2.36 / 1.88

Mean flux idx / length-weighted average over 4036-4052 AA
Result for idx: 2.46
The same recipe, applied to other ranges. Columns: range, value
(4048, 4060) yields 2.46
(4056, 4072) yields 2.33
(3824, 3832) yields 1.43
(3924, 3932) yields 1.81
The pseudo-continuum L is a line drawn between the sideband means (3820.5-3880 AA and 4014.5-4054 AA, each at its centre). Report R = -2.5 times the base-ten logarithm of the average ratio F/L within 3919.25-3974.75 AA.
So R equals 0.204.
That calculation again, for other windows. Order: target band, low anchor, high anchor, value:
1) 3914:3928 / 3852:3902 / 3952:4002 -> -0.17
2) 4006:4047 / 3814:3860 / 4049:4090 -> -0.11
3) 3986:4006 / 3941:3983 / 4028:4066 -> -0.22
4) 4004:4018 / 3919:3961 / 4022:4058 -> -0.14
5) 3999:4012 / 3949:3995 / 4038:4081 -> -0.21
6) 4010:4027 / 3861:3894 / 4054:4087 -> -0.17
